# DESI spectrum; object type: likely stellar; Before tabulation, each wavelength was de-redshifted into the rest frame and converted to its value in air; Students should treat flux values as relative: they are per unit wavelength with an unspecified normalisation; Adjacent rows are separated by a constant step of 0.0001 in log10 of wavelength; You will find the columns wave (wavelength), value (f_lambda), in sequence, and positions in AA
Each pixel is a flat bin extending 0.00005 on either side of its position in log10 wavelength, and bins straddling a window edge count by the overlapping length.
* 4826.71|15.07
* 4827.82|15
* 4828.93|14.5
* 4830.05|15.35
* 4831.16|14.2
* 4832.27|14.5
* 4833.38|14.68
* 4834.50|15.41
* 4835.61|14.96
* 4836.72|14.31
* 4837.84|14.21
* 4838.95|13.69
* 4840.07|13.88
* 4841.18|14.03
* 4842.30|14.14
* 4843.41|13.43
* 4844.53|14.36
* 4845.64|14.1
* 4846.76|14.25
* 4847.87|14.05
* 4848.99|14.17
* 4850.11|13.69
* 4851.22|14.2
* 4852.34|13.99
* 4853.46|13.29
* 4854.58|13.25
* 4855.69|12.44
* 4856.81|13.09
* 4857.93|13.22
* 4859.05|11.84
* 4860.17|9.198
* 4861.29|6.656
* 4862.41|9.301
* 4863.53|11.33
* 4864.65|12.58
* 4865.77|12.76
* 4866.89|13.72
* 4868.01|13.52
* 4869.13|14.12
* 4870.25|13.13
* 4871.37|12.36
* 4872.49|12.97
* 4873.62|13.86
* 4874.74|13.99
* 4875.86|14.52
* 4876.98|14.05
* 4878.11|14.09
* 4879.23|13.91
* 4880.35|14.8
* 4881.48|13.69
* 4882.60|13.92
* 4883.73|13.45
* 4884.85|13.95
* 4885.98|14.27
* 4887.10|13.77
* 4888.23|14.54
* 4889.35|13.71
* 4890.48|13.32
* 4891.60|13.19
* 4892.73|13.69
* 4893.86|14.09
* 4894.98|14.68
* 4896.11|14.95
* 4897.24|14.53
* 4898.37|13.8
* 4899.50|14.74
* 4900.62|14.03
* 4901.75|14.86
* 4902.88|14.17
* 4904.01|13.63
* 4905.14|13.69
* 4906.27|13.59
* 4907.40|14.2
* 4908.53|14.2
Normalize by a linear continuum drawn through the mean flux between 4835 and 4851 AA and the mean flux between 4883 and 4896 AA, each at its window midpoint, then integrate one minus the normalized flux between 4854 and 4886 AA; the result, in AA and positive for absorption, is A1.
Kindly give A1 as 2.6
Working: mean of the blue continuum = 14.1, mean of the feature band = 12.9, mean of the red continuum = 13.9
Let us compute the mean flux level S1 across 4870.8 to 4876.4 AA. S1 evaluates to 13.5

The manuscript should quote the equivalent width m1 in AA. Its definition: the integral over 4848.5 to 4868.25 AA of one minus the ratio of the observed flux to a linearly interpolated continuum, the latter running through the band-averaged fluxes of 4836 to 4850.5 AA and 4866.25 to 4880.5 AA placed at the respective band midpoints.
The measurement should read 2.2 AA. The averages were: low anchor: 14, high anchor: 13.7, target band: 12.3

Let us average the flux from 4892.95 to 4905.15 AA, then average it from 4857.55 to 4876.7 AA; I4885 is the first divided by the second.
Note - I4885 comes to 1.2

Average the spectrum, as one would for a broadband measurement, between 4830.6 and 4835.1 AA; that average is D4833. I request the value 14.7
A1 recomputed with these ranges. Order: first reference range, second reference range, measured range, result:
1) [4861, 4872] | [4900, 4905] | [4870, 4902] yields -1.85 AA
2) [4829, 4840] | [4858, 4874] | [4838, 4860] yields -0.34 AA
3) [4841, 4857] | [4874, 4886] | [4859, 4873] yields 2.14 AA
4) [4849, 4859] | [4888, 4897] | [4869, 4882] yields -0.05 AA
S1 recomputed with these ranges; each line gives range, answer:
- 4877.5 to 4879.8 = 14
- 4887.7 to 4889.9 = 14.2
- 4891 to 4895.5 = 13.9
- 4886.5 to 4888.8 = 14.2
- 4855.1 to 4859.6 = 12.7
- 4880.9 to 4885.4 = 13.7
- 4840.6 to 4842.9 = 14.1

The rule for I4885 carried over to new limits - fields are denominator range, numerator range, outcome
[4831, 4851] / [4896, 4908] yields 1.00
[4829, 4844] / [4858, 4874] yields 0.83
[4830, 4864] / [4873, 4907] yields 1.06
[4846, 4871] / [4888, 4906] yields 1.11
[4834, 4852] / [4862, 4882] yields 0.94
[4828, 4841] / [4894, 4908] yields 0.98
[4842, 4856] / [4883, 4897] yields 1.01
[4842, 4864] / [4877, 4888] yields 1.10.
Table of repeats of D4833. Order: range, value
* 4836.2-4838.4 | 14.2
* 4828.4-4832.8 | 14.6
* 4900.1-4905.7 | 14.1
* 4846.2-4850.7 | 14.1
